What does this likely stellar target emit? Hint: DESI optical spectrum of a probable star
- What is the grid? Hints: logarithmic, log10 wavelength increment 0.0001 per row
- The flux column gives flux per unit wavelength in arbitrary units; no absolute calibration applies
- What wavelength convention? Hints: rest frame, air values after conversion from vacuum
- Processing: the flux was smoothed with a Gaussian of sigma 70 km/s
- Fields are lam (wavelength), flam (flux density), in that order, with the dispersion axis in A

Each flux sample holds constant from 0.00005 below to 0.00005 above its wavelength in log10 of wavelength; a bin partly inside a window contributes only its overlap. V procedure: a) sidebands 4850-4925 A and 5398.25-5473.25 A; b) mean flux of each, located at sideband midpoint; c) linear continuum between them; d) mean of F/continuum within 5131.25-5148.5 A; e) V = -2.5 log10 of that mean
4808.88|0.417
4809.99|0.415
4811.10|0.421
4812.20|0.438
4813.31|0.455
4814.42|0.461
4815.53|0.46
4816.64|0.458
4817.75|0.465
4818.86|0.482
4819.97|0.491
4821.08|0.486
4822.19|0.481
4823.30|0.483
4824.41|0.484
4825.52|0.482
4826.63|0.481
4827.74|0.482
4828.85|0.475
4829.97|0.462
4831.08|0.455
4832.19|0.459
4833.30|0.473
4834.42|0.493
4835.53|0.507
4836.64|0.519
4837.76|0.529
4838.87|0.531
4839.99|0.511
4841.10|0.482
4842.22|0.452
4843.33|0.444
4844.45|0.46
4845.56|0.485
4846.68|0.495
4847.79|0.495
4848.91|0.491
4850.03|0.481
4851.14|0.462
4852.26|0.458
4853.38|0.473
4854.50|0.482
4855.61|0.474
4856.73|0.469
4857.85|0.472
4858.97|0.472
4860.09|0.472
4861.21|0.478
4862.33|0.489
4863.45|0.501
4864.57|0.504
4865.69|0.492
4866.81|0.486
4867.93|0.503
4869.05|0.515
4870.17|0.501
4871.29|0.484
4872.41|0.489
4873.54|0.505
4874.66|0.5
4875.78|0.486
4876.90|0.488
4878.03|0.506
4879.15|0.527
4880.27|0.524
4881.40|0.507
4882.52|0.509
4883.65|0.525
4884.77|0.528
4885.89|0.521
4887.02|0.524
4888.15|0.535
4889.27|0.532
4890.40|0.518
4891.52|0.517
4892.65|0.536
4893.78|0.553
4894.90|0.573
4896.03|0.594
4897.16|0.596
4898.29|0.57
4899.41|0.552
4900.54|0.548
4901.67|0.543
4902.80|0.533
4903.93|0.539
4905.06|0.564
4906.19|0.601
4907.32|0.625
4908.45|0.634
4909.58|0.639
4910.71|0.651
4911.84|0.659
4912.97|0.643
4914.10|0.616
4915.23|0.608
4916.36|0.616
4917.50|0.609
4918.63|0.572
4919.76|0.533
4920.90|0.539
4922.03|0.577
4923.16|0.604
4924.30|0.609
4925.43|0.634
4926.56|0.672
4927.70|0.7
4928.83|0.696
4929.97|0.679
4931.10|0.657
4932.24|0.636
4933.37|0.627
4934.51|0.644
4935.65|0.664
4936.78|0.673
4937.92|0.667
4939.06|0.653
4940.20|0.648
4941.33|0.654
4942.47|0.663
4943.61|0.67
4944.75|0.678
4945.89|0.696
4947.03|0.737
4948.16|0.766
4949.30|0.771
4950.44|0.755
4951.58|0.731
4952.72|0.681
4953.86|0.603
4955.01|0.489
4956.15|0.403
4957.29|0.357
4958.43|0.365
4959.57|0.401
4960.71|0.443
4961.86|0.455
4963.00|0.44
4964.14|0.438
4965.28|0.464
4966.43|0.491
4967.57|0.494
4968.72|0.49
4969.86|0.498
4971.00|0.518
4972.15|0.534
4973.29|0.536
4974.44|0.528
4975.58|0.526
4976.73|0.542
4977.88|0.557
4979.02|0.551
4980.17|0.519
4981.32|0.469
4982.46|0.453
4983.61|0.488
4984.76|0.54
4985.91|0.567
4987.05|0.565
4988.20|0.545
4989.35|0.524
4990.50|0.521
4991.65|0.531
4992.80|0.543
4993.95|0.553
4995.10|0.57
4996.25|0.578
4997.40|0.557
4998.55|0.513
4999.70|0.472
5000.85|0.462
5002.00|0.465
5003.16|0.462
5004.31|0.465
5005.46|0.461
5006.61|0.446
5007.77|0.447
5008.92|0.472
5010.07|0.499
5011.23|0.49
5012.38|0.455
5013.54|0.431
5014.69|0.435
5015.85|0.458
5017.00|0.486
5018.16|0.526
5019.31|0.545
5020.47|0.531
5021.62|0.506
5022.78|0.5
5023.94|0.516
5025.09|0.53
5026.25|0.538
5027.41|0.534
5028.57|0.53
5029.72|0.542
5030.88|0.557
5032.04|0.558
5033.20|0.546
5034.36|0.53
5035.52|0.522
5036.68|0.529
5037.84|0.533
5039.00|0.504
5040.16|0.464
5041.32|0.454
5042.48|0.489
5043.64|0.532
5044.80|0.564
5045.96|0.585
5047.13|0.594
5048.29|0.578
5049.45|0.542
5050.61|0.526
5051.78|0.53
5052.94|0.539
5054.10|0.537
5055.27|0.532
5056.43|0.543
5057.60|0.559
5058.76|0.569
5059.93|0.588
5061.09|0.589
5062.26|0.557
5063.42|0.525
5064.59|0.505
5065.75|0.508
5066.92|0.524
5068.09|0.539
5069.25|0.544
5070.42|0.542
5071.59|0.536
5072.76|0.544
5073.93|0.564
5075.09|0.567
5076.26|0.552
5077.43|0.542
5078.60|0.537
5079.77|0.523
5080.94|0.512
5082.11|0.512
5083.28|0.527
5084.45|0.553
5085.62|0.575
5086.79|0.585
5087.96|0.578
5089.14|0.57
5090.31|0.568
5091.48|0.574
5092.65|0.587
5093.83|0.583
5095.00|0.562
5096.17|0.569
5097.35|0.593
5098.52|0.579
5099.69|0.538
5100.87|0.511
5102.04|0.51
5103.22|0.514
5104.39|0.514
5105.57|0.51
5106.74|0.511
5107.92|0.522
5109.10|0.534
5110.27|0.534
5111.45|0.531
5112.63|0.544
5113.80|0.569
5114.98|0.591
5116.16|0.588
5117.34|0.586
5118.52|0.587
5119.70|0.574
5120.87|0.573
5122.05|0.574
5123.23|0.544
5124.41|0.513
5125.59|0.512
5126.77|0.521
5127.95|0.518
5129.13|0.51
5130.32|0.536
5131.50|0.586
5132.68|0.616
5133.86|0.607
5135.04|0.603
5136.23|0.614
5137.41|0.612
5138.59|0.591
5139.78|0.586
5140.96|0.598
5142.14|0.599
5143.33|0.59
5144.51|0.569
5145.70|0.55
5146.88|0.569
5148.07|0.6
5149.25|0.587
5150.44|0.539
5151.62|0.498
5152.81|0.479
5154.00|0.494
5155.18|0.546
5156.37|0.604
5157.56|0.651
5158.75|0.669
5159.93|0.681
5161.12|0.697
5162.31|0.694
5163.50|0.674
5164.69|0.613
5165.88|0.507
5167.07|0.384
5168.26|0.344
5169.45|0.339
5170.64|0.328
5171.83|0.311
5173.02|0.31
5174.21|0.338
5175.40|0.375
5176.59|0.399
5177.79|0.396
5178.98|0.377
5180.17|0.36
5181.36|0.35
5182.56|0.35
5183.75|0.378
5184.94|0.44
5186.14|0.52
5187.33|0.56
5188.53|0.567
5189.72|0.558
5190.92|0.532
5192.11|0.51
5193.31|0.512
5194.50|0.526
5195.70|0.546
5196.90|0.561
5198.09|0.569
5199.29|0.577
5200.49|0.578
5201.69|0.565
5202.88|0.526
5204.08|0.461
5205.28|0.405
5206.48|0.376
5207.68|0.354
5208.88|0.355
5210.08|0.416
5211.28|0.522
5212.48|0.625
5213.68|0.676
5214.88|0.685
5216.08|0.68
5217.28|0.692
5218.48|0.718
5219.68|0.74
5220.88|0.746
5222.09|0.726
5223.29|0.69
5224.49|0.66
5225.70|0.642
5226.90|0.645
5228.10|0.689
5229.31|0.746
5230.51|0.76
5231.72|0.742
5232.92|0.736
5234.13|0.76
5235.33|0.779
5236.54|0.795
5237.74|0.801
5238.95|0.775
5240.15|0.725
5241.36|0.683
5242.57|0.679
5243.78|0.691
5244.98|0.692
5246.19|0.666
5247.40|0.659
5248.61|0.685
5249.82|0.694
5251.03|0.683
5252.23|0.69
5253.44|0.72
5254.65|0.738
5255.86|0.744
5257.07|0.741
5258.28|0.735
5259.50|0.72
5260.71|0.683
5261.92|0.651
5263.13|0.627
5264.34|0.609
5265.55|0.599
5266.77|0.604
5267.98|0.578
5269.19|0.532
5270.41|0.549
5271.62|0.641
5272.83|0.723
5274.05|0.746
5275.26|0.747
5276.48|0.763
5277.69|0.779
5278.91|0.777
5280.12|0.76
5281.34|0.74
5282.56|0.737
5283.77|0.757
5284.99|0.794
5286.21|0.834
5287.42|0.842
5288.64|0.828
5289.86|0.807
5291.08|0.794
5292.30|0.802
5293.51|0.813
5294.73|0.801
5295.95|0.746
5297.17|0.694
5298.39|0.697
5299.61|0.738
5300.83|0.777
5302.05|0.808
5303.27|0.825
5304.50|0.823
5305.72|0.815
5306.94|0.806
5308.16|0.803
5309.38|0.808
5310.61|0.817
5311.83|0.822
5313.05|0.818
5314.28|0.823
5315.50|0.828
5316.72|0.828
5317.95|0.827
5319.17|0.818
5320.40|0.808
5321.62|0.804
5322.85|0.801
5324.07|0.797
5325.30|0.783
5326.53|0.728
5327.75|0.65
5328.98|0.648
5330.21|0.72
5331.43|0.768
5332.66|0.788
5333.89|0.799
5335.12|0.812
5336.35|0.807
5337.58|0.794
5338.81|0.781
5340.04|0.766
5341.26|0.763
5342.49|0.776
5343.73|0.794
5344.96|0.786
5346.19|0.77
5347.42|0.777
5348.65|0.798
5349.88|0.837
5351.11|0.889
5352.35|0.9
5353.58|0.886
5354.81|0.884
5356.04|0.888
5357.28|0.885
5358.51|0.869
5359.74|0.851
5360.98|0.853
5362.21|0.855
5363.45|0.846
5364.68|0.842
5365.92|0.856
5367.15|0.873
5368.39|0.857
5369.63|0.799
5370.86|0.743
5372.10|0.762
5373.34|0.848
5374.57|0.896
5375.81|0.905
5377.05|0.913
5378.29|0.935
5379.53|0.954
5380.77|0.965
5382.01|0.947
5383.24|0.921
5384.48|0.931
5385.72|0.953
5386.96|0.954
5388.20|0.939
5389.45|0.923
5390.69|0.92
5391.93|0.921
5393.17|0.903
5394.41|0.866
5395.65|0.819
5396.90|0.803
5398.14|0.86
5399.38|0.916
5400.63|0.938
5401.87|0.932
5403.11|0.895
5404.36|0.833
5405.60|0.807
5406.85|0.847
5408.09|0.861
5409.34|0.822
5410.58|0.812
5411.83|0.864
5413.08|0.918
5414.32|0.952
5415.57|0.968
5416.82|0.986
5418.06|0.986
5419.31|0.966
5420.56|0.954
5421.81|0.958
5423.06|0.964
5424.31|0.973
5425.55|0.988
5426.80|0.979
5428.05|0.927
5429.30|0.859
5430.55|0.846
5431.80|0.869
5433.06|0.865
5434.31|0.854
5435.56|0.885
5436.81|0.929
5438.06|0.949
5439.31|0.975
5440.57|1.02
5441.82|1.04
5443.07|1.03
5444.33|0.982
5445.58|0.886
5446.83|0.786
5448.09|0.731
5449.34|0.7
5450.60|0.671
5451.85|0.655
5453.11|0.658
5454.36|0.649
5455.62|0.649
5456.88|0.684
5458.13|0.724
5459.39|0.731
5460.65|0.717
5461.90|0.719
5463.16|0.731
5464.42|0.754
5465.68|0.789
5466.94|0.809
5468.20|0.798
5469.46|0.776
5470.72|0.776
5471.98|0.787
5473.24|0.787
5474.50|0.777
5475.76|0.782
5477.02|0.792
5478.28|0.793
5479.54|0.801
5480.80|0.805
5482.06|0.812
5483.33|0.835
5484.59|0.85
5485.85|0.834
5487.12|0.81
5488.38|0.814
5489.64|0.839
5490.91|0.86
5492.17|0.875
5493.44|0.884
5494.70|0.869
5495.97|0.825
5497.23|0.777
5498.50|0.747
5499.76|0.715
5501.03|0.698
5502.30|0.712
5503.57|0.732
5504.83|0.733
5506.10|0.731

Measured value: 0.15 mag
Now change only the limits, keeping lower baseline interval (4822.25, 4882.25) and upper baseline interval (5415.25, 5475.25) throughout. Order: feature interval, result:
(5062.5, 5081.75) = 0.158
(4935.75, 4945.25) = -0.223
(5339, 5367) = -0.064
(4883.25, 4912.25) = -0.102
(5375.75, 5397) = -0.139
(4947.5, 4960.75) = -0.043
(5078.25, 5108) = 0.156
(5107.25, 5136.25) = 0.164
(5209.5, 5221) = 0.094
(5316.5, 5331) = 0.005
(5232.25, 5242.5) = -0.051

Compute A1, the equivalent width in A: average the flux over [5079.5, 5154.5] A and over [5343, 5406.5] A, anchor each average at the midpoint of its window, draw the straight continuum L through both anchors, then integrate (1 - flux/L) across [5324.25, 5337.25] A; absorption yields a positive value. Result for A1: 1.0 A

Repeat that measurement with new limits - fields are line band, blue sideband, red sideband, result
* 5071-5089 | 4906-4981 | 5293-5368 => 3.2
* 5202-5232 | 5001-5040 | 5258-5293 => 2.6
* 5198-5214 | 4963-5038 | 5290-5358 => 4.6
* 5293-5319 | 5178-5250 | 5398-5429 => -1.8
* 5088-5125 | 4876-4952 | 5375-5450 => 8.7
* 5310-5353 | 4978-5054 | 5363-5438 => 1.9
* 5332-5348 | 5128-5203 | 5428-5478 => -2.1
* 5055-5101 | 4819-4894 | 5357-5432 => 7.5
